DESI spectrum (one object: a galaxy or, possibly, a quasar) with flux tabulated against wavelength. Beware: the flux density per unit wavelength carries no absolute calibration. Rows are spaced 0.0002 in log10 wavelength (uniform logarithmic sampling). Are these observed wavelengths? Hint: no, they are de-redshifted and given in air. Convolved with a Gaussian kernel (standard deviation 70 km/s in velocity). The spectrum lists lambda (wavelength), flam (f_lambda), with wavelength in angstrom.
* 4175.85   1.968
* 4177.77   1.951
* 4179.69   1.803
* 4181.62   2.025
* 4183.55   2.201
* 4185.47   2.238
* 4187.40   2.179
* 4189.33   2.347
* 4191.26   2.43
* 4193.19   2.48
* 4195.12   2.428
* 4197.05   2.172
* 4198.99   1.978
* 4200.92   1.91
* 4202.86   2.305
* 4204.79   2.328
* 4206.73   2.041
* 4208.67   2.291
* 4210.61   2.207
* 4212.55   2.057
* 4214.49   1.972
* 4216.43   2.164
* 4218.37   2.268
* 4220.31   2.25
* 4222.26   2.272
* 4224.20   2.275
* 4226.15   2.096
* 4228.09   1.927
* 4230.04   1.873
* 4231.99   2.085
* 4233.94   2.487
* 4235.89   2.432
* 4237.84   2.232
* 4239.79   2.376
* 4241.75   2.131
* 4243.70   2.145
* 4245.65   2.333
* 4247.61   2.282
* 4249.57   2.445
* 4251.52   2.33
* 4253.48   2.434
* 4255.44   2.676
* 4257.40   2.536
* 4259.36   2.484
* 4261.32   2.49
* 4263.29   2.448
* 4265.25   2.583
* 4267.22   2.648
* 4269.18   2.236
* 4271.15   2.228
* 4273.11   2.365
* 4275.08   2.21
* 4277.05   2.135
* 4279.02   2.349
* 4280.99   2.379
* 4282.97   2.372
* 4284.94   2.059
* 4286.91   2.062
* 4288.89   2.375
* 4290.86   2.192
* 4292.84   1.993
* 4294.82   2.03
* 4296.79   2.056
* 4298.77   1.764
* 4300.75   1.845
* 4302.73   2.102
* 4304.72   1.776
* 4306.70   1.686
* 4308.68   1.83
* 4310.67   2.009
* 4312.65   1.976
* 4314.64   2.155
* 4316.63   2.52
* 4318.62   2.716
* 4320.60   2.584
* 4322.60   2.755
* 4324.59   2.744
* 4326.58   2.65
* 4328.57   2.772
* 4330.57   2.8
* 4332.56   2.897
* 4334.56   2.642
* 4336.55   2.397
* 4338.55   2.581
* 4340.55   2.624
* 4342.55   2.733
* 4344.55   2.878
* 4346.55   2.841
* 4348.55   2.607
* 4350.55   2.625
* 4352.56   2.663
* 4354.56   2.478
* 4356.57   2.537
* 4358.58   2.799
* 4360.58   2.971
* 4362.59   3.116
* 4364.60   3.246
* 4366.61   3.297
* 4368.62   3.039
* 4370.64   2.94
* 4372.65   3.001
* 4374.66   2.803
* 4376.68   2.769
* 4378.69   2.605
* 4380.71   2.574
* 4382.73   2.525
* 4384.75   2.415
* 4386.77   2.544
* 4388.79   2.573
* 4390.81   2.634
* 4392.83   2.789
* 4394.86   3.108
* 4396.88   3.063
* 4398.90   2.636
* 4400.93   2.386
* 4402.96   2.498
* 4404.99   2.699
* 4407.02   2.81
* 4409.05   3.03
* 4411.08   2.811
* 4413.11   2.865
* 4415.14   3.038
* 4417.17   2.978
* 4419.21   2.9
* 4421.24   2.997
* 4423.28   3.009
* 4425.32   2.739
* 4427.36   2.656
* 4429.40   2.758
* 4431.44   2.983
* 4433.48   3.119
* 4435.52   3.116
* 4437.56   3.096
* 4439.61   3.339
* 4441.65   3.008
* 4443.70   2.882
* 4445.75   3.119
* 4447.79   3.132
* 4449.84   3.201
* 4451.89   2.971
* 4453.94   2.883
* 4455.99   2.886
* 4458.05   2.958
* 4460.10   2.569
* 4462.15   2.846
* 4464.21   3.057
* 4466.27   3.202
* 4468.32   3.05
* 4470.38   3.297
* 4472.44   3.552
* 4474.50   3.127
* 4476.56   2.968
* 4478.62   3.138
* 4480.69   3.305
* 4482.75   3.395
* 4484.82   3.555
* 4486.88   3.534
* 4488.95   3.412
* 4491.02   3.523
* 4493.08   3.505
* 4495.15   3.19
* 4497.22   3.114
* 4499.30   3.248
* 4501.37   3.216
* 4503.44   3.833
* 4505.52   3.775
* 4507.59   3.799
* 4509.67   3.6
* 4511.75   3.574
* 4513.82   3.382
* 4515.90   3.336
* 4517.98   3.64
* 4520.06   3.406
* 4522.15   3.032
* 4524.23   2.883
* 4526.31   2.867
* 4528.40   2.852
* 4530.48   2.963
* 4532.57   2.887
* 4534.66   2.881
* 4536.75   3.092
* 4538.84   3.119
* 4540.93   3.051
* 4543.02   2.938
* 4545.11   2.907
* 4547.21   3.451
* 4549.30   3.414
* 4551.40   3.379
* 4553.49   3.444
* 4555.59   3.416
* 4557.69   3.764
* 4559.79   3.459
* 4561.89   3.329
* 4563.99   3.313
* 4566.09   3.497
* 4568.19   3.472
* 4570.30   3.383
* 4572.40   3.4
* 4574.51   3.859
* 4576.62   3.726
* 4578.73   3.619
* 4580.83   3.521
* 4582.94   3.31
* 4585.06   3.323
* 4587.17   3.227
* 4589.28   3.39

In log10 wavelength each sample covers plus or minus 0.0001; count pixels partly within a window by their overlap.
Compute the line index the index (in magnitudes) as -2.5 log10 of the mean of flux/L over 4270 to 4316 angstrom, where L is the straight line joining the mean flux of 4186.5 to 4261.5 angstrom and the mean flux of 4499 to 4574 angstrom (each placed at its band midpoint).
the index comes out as 0.19 mag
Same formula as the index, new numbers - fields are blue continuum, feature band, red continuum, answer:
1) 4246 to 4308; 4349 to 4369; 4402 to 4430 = -0.106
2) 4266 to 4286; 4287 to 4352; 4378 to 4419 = 0.037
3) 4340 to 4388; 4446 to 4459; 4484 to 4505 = 0.070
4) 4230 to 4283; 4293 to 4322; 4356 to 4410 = 0.214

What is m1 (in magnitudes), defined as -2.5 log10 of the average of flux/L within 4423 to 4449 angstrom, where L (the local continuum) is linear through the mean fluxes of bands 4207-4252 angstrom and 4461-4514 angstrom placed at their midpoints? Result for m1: 0.05 mag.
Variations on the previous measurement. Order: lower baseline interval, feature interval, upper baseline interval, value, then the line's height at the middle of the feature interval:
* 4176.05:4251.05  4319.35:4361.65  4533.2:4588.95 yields -0.032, 2.62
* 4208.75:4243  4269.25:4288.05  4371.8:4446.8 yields 0.062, 2.37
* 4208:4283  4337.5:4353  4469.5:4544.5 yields -0.010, 2.67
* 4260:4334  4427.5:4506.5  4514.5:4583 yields -0.072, 2.97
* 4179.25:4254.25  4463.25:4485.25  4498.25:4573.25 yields -0.047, 3.09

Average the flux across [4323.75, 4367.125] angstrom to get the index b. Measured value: 2.76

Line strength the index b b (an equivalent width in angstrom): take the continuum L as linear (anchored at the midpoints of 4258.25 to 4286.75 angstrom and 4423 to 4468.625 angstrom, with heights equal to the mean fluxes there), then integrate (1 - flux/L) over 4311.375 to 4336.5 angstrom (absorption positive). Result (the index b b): -0.5 angstrom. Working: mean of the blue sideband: 2.35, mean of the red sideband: 2.98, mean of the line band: 2.59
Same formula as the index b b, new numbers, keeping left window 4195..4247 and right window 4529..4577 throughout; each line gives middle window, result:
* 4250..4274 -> -1.4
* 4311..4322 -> 0.6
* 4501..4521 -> -2.6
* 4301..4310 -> 2.2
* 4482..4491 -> -1.2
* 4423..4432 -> 0.2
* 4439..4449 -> -0.5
